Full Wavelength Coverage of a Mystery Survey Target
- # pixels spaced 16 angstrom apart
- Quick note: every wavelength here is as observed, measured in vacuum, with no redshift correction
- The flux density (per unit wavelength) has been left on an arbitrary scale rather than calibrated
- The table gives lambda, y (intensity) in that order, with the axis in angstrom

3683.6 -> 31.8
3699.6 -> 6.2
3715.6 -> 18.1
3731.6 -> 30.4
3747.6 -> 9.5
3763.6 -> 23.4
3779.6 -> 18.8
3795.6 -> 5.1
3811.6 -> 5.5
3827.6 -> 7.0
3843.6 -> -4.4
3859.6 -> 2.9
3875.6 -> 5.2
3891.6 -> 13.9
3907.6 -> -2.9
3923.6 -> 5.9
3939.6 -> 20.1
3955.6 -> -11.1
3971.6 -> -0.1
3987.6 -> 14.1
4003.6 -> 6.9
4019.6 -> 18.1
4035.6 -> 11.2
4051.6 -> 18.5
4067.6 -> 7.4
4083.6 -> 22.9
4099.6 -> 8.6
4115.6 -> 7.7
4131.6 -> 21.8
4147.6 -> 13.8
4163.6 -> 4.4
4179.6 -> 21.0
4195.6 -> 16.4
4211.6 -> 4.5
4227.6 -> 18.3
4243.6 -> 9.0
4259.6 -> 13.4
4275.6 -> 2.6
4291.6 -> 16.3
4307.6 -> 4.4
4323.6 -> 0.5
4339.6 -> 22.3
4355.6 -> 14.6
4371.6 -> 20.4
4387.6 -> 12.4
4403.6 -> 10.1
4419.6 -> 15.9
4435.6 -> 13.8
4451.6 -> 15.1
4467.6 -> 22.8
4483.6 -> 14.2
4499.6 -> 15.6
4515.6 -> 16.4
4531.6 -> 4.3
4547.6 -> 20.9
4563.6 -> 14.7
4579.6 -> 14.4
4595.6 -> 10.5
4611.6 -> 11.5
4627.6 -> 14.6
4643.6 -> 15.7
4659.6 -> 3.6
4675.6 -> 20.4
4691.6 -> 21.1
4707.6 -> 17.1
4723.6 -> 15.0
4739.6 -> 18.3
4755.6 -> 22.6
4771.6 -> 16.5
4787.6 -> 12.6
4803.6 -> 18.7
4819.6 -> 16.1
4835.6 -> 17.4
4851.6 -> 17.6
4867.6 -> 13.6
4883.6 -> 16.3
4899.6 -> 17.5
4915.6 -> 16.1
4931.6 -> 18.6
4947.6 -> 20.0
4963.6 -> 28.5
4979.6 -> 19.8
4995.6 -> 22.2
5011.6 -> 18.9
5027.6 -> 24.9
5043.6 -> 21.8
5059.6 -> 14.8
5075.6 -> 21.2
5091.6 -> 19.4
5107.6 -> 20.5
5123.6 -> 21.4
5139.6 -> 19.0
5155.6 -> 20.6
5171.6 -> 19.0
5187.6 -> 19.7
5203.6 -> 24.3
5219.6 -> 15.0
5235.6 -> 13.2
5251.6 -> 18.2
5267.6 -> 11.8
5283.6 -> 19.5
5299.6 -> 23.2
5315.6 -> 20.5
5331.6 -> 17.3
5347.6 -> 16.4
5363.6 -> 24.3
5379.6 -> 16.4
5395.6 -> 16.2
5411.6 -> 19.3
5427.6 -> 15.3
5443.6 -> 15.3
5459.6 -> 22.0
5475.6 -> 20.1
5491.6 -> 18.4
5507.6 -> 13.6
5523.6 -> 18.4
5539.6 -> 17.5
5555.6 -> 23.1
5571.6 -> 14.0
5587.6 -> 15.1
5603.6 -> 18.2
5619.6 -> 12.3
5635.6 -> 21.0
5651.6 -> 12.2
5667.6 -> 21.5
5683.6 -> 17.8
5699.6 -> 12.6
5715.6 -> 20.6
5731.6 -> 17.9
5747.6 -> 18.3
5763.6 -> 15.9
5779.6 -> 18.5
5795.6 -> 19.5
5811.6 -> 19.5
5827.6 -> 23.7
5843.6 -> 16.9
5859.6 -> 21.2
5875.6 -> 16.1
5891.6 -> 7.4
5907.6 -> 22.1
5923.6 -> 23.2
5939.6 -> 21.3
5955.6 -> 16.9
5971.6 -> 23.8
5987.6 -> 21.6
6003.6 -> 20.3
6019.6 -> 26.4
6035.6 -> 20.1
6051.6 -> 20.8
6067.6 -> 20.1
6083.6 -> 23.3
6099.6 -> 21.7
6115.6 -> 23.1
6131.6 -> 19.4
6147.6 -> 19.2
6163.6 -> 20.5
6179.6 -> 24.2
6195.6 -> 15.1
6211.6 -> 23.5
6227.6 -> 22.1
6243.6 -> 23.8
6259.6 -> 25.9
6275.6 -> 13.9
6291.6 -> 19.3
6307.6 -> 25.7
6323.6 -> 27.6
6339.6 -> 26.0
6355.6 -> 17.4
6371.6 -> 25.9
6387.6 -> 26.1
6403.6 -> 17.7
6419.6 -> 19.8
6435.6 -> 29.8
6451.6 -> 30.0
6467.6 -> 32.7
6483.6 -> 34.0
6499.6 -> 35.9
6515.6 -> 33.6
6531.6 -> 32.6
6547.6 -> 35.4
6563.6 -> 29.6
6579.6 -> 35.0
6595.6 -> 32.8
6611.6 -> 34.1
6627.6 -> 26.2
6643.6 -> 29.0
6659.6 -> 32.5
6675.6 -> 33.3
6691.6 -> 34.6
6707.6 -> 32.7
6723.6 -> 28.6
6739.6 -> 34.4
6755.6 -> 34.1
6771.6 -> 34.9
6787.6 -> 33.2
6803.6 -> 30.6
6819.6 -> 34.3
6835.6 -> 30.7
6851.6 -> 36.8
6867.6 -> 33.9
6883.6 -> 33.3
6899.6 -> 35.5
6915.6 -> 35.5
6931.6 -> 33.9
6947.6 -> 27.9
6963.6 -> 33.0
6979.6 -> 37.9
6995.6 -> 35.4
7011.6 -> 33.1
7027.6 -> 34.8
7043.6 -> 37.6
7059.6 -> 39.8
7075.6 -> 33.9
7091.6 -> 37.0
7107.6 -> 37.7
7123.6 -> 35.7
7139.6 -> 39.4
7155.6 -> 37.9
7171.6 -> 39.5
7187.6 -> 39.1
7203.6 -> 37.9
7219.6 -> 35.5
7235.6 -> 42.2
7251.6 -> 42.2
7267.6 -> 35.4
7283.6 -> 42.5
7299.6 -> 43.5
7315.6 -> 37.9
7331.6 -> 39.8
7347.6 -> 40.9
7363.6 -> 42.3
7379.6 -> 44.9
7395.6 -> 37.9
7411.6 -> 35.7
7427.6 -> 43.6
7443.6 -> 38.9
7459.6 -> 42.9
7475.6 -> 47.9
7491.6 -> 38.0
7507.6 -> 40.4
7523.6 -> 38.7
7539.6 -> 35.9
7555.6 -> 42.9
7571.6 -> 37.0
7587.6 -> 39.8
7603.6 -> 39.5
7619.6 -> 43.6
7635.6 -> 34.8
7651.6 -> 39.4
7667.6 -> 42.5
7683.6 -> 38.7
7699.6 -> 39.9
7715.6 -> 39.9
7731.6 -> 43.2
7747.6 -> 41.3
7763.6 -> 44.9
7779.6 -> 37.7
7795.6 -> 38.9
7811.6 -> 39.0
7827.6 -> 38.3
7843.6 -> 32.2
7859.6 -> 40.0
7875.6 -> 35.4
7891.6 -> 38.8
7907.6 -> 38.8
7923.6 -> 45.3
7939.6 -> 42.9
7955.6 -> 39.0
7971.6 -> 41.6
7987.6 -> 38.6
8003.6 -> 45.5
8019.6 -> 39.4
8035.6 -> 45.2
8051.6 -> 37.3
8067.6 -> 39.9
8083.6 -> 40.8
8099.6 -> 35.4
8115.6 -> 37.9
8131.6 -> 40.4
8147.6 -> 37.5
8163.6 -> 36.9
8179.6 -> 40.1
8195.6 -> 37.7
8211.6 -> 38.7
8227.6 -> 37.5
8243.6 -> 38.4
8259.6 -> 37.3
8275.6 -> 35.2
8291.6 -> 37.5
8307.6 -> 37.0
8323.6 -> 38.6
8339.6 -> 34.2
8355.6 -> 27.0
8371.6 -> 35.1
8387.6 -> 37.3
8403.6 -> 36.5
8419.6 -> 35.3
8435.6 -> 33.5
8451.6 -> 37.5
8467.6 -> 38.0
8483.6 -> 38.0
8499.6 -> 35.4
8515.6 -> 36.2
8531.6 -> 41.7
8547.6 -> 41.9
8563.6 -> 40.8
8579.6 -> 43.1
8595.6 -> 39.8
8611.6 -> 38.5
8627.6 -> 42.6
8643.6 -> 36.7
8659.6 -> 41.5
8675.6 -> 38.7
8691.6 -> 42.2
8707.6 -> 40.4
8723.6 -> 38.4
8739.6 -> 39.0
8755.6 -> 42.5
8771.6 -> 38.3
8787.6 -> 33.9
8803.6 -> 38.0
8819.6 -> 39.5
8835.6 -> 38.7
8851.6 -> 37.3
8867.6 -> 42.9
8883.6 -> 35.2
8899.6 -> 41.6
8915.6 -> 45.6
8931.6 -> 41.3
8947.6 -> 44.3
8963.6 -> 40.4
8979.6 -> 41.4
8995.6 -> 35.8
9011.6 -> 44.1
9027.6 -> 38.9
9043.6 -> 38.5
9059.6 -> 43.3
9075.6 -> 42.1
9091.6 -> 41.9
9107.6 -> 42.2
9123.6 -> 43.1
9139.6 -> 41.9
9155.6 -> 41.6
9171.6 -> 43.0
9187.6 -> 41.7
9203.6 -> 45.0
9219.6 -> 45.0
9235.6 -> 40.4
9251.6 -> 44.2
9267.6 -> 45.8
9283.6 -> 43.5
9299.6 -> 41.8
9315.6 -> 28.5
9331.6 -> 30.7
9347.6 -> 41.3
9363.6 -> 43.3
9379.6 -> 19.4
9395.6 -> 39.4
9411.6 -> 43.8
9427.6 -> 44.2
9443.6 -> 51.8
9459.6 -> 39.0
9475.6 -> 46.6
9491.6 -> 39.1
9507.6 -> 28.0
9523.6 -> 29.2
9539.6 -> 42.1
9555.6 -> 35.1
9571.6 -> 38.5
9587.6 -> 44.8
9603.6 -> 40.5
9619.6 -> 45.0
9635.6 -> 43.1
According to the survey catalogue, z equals 0.616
